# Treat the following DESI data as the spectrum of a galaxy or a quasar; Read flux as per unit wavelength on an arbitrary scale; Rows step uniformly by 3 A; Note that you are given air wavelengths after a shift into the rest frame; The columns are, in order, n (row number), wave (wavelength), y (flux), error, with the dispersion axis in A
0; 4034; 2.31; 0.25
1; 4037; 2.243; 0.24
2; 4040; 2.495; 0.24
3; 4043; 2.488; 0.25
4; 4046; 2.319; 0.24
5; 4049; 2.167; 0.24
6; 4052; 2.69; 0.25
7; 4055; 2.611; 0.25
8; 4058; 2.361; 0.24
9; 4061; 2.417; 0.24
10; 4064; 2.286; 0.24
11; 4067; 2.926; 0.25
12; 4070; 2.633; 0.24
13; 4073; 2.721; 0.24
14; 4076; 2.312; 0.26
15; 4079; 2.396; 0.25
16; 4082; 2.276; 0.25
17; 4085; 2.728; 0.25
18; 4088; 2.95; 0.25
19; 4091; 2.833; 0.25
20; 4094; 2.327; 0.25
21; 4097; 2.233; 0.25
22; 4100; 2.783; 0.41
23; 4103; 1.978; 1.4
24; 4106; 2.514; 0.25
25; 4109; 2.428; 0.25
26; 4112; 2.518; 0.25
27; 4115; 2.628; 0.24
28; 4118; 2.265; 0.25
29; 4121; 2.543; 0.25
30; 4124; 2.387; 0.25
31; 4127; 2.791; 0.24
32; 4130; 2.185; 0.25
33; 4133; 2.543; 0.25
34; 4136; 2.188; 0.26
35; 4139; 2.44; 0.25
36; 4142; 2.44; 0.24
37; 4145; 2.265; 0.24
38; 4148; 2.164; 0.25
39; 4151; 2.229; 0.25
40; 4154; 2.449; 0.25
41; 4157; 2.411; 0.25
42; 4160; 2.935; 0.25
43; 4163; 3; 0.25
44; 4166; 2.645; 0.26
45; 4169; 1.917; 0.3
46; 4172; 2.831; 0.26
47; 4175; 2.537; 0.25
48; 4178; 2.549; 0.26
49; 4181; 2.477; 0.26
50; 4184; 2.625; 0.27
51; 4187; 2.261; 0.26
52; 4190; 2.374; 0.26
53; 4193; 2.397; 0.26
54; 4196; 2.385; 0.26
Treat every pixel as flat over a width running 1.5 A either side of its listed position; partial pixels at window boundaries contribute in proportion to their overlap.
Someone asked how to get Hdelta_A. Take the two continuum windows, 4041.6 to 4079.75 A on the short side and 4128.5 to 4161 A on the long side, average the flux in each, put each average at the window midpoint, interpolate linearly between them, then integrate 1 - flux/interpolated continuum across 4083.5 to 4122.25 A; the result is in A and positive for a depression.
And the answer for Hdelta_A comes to -1.3 A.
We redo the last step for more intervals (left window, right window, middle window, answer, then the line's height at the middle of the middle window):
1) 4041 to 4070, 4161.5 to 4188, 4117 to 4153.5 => 2.2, 2.52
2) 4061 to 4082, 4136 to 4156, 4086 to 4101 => -1.0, 2.46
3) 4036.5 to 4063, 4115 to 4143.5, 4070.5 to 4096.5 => -1.4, 2.43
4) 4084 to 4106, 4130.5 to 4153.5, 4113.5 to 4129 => -0.6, 2.42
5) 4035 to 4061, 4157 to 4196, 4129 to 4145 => 0.9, 2.5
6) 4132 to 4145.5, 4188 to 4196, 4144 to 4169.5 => -1.0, 2.38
